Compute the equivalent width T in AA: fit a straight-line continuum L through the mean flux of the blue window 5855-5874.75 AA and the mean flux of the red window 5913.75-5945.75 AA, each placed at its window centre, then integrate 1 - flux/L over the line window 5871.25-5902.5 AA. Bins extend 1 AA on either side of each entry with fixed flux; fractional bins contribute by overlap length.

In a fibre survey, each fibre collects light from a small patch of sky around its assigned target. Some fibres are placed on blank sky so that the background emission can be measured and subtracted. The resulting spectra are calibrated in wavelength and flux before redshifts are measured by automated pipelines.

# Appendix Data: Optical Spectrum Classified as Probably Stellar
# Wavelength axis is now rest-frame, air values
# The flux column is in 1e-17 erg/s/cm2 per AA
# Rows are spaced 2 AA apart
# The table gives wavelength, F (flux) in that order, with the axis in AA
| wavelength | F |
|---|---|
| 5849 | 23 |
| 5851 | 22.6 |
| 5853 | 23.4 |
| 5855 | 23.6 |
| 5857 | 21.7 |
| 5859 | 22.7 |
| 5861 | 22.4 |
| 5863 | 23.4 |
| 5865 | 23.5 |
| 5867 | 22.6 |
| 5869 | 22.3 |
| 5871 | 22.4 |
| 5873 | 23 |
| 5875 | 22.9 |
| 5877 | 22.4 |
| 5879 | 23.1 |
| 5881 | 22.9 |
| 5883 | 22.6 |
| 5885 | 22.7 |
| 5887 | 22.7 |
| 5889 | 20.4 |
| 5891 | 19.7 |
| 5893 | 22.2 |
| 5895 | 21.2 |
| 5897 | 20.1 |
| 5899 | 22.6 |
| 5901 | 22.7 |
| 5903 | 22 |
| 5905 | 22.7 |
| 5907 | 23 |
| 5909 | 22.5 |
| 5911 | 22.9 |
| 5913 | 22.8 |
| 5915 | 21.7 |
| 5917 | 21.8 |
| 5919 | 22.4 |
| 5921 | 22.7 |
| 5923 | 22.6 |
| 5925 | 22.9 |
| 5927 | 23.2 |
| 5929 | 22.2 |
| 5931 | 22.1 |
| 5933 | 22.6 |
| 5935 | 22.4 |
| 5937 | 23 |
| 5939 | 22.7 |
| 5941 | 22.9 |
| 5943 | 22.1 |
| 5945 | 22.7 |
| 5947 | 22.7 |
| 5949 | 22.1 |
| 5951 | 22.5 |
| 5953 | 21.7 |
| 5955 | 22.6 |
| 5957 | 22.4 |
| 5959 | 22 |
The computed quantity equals 0.8 AA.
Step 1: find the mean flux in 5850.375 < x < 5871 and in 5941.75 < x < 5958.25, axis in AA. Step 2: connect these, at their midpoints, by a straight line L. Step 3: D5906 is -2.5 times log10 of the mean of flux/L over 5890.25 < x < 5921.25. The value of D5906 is 0.02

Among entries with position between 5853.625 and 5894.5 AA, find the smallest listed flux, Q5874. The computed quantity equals 19.7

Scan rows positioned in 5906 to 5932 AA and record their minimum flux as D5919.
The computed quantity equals 21.7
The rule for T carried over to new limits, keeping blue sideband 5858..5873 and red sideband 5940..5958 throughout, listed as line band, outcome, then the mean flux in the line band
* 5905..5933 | 0.0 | 22.5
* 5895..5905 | 0.3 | 21.9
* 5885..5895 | 0.6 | 21.4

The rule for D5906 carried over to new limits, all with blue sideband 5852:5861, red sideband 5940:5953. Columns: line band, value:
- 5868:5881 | 0.00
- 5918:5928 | -0.01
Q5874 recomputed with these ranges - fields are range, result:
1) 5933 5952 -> 22.1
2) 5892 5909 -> 20.1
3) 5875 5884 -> 22.4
